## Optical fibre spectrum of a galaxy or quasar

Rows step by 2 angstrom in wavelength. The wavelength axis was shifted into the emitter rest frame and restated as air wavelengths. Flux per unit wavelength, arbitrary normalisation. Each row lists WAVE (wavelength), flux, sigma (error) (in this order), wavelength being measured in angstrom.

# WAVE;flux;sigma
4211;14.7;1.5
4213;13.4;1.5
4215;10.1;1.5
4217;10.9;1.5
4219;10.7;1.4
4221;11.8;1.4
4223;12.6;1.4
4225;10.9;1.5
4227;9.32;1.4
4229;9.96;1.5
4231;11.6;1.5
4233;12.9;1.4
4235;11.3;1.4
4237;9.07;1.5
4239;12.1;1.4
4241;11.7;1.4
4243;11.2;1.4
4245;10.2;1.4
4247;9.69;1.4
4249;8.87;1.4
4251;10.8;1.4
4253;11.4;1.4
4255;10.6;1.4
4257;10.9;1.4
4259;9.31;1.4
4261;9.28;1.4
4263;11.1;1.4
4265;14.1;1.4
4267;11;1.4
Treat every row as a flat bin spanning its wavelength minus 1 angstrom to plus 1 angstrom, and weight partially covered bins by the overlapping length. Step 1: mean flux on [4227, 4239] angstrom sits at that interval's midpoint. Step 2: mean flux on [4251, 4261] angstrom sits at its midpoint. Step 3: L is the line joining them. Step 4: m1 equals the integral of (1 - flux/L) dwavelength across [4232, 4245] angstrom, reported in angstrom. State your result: -0.6 angstrom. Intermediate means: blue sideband 10.9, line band 11.3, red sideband 10.4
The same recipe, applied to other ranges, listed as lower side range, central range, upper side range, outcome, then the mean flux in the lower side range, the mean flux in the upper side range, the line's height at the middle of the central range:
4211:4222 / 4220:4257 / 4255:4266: 1.3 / 11.7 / 10.9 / 11.3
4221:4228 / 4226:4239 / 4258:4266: 0.3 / 11.1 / 10.9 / 11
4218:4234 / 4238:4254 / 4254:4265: 0.2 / 11.2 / 10.6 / 10.8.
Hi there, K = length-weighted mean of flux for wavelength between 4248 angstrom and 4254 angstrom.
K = 10.4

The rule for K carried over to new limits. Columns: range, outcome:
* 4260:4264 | 10.2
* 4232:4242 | 11.4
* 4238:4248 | 11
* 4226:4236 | 11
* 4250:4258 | 10.9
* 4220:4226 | 11.8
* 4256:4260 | 10.1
